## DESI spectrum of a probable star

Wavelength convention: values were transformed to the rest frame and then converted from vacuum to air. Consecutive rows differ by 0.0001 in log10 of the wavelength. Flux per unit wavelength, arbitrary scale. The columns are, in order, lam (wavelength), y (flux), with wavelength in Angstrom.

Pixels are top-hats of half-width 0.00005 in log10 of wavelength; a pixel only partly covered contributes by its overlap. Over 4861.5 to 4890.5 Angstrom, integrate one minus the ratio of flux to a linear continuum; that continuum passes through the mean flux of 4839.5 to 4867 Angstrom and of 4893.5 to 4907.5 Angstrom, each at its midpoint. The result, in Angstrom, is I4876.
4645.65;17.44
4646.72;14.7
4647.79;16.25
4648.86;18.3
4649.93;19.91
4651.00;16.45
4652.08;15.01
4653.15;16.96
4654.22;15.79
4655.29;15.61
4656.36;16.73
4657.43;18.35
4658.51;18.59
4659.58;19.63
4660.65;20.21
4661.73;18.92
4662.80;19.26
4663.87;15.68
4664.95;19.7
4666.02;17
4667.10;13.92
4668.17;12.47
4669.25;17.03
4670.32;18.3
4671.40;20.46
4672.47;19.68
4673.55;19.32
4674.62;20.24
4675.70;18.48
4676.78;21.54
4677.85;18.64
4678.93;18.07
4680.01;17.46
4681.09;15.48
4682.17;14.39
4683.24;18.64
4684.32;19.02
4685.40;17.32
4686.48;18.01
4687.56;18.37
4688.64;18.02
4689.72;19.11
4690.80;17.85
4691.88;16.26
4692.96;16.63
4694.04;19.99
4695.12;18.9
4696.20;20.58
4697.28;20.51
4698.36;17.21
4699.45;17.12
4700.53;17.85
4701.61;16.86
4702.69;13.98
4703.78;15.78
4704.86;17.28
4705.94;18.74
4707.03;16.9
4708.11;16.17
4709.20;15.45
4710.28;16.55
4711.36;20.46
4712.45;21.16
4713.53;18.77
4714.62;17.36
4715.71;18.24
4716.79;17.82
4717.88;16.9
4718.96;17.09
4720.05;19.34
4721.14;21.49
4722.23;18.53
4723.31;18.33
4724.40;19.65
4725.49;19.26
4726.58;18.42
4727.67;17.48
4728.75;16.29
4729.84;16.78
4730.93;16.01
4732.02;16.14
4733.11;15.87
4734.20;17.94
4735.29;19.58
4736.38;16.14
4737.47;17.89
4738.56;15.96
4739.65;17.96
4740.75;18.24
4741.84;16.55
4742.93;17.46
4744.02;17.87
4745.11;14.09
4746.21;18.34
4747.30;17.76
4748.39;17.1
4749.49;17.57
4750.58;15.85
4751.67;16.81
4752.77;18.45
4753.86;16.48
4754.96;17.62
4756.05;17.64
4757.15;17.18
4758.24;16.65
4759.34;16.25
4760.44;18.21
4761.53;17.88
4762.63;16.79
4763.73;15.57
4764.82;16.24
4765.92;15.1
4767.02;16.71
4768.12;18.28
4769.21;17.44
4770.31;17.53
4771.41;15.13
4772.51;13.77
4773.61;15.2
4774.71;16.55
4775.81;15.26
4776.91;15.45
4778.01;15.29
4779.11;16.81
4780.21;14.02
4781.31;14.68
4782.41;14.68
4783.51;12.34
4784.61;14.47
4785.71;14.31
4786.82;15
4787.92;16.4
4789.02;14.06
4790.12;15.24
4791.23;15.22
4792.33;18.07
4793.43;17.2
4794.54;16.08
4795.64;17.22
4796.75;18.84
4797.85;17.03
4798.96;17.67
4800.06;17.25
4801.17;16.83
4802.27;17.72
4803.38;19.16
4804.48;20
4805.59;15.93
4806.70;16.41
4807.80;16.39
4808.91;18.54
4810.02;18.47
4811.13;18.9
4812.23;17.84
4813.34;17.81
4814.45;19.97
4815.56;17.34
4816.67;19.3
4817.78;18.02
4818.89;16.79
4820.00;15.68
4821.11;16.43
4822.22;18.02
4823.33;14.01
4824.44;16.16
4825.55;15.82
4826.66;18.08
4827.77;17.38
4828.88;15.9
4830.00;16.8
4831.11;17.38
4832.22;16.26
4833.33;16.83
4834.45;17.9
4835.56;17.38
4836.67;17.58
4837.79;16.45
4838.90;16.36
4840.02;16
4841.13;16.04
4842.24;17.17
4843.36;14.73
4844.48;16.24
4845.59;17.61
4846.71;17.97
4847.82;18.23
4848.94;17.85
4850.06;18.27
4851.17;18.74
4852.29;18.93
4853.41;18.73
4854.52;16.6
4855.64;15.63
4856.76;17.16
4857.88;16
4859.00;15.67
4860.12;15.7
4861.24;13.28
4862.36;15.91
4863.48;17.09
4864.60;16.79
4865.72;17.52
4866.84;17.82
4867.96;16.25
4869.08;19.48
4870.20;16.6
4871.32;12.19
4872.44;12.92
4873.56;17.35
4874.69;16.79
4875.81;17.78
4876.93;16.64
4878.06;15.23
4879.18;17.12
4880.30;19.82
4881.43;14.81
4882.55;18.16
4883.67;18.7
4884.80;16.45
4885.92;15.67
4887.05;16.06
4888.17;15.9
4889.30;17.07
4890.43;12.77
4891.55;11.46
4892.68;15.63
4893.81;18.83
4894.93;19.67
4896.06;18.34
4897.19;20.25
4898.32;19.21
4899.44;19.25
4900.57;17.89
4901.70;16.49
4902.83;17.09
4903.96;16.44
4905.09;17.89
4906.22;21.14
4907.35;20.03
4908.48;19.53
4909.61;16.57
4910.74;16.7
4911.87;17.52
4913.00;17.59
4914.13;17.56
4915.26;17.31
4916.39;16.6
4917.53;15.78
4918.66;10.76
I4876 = 1.9 Angstrom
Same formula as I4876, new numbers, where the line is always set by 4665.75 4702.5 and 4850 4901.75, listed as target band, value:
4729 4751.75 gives 0.7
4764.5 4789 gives 2.7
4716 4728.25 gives -0.6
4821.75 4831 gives 0.3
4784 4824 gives 0.4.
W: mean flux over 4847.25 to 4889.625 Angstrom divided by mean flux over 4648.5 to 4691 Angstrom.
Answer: 0.9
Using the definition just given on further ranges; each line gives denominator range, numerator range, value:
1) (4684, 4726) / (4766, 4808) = 0.90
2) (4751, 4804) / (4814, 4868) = 1.04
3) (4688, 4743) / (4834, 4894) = 0.93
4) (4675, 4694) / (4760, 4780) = 0.91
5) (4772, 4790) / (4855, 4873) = 1.07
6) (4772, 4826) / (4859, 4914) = 1.03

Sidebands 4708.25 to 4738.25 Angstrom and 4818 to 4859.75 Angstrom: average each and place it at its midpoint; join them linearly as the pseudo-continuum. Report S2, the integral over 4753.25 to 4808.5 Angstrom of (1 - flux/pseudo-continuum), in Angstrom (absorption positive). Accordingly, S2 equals 3.34 Angstrom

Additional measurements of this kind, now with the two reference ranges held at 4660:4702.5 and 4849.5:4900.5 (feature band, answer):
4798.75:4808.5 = -0.13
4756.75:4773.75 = 0.96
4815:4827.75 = 0.19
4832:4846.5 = 0.29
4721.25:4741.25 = 0.07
